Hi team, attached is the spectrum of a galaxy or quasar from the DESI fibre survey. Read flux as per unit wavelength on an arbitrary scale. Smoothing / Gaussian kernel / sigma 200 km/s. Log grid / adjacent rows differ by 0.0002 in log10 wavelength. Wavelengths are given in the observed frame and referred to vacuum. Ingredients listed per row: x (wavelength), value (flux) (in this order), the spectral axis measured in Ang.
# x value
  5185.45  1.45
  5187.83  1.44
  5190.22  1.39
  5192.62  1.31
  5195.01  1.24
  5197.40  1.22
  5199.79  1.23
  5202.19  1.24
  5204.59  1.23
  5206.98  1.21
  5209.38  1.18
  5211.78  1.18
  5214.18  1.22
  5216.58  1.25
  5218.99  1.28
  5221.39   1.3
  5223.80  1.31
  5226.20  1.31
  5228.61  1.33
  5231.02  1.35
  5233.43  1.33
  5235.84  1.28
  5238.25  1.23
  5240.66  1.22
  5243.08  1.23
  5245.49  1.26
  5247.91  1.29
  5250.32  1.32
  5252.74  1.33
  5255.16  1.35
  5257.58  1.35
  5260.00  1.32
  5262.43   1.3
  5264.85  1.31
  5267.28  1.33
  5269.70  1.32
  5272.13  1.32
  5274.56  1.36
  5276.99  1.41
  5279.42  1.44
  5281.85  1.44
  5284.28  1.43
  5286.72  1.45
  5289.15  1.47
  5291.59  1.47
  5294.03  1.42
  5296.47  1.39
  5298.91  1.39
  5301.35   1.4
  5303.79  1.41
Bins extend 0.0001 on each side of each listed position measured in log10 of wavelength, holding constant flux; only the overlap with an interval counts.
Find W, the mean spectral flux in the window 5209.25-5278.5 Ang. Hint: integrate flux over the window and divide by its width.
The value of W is 1.3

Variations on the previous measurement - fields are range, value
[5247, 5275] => 1.32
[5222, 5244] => 1.29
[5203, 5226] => 1.24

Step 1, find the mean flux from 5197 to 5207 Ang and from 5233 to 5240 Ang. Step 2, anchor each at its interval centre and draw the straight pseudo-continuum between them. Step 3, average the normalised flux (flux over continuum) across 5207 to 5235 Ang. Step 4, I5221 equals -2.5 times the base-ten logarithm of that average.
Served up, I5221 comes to -0.018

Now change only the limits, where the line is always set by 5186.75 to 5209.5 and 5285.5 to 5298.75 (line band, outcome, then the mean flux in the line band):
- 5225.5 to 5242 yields 0.03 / 1.29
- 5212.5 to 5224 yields 0.04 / 1.26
